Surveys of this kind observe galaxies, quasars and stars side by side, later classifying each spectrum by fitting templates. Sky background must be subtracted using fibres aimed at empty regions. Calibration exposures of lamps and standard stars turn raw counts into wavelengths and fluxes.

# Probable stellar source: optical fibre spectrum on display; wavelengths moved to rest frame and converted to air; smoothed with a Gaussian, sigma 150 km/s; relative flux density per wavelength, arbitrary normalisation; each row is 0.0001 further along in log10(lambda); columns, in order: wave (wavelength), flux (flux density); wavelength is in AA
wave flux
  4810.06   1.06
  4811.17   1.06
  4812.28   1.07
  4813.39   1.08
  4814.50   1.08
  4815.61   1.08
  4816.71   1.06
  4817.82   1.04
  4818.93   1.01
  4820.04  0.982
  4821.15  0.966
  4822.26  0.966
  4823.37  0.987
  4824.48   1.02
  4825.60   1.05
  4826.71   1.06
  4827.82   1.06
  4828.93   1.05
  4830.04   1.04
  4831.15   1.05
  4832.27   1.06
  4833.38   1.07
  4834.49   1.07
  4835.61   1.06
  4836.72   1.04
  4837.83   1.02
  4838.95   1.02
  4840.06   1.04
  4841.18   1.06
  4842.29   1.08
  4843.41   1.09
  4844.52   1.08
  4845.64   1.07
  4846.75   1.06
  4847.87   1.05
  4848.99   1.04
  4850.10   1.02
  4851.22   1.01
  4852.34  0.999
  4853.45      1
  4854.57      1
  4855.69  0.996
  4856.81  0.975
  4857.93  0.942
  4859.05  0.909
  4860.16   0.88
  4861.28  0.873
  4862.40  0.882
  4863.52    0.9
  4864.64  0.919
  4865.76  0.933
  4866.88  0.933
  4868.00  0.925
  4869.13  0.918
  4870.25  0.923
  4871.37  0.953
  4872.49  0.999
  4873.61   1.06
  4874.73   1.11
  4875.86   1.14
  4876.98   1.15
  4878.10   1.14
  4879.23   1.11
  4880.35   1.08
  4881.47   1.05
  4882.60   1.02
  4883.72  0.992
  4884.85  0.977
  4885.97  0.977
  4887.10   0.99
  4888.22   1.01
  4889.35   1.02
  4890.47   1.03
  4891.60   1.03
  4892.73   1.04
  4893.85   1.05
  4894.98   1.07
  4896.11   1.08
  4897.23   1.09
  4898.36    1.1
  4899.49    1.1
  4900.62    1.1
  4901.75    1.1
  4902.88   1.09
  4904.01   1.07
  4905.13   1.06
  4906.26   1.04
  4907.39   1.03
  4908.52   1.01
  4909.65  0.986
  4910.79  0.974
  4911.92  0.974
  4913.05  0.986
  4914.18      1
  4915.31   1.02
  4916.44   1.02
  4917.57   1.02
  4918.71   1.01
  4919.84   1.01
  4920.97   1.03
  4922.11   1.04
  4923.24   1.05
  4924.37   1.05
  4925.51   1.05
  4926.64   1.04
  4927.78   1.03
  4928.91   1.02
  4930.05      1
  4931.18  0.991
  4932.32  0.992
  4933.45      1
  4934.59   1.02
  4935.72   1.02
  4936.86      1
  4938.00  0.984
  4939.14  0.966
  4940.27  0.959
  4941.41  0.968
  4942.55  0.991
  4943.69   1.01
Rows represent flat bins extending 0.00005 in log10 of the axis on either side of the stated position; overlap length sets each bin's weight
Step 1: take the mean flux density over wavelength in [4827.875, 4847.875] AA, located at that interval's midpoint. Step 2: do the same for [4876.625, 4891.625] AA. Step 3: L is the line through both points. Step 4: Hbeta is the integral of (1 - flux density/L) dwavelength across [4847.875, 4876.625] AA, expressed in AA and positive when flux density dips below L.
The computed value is 2.07 AA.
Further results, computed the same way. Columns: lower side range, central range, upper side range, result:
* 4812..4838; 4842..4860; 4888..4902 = 0.6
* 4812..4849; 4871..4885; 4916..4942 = -0.5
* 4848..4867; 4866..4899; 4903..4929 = -1.6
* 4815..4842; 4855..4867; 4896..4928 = 1.3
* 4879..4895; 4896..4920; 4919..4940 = -0.4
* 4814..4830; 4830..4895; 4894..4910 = 2.1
